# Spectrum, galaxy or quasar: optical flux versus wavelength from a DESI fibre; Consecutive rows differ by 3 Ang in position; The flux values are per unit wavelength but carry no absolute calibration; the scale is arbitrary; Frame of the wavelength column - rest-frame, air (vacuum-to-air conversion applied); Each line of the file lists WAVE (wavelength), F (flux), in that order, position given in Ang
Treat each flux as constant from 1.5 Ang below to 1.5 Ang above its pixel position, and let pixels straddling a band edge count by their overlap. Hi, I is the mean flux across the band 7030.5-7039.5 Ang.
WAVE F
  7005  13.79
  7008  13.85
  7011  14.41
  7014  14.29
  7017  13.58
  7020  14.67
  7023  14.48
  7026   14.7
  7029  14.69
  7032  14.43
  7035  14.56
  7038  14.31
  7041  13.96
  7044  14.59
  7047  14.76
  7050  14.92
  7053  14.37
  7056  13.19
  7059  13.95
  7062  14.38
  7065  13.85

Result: 14.4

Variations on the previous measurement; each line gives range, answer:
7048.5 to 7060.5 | 14.1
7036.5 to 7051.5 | 14.5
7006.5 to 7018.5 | 14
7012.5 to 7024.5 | 14.3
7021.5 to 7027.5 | 14.6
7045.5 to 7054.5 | 14.7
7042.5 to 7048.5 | 14.7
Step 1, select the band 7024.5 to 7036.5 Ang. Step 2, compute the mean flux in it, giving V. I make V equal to 14.6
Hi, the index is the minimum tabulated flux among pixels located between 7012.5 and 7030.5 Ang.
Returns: 13.58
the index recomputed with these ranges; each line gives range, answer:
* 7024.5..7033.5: 14.43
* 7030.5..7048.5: 13.96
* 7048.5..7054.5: 14.37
